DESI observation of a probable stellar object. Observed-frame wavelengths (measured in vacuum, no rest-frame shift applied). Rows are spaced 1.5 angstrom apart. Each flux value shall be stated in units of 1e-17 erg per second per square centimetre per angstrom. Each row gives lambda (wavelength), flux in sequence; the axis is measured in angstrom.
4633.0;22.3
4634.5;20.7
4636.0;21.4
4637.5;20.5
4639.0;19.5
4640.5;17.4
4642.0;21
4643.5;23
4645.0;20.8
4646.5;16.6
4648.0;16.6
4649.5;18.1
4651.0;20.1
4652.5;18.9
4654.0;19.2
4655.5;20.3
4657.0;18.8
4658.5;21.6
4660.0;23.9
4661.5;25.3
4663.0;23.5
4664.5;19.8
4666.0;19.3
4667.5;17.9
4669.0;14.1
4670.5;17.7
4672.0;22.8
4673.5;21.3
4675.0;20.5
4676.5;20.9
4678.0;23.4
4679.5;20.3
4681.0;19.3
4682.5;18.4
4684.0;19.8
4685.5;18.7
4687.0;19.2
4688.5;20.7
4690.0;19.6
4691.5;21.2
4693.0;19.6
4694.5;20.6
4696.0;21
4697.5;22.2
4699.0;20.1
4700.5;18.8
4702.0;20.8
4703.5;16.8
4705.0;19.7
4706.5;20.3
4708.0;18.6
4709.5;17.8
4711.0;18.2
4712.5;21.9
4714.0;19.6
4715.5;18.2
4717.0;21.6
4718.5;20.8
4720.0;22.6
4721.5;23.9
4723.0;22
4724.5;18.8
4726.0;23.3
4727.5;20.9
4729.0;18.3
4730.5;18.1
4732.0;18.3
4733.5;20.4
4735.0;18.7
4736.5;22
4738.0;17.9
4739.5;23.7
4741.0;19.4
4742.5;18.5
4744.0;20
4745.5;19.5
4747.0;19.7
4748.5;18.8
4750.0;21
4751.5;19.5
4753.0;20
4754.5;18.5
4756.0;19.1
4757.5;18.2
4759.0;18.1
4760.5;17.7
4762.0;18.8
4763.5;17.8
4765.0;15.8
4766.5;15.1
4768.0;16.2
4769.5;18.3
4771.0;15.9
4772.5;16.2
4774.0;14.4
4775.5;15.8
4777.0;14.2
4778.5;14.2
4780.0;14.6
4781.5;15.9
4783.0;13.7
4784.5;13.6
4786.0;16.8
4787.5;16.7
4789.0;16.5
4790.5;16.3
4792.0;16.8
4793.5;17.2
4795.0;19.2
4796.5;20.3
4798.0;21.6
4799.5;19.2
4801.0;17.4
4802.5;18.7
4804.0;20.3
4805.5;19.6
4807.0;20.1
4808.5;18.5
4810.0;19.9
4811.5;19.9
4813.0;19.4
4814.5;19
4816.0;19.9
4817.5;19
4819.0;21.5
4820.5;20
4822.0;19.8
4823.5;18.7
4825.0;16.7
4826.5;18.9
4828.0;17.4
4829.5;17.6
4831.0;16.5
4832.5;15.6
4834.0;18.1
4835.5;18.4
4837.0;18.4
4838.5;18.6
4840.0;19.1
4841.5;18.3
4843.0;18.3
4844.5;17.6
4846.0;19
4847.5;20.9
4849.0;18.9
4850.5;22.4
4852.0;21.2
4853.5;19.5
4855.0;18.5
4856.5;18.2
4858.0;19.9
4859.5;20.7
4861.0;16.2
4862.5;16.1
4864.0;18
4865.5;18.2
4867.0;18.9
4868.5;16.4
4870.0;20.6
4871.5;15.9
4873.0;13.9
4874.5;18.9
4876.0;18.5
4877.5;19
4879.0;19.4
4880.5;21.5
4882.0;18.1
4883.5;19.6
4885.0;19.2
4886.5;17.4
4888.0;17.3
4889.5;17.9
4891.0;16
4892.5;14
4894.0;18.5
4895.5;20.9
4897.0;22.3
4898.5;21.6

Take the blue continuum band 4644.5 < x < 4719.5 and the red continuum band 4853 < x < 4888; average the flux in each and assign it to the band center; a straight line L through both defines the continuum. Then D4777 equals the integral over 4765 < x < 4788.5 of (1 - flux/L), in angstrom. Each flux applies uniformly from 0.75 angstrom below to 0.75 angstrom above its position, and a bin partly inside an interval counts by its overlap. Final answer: 4.5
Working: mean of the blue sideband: 19.9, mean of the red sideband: 18.3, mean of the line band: 15.5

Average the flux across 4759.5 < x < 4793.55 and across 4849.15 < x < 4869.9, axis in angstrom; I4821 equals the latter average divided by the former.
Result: 1.18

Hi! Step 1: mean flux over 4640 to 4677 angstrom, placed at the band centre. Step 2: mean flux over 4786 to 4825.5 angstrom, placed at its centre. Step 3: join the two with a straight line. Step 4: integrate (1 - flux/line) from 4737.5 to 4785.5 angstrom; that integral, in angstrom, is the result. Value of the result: 4.4 angstrom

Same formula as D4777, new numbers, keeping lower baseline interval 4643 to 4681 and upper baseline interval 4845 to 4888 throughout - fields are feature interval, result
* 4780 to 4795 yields 2.51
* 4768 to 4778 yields 1.85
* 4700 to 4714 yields 0.42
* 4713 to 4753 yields -1.15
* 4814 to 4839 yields 0.70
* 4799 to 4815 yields -0.12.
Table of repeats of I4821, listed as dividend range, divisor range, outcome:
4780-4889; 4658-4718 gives 0.91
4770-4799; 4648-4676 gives 0.81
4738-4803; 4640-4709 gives 0.88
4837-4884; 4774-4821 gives 1.05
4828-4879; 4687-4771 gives 0.94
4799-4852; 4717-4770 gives 0.97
